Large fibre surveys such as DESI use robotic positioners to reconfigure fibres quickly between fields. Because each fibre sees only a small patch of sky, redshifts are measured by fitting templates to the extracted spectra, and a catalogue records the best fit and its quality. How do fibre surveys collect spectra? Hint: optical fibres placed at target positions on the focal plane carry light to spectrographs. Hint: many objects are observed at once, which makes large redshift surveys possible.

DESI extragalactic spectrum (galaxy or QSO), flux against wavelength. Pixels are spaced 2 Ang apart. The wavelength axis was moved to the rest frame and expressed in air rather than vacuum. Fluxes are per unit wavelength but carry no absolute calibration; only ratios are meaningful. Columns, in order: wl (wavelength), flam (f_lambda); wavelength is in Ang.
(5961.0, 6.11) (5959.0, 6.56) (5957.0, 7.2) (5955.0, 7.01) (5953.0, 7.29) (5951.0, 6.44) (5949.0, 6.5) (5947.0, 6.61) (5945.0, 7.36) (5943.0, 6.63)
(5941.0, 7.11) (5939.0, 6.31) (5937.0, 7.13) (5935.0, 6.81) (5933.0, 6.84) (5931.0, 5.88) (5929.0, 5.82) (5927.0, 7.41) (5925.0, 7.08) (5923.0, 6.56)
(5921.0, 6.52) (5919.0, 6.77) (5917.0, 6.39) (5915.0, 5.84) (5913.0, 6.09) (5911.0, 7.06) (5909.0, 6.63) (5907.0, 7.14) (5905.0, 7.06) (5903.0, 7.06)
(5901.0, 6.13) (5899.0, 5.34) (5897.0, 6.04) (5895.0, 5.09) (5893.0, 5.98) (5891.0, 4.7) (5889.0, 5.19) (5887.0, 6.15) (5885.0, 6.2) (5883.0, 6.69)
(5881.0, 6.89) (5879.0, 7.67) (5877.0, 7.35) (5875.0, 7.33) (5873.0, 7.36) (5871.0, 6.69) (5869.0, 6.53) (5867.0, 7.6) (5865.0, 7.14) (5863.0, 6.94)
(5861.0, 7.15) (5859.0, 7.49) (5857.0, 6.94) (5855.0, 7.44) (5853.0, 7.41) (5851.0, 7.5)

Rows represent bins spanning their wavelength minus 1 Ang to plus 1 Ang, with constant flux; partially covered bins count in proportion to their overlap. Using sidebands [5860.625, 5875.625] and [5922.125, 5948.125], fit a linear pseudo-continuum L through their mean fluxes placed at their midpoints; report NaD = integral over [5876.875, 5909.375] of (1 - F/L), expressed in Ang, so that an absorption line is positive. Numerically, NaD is 3.2 Ang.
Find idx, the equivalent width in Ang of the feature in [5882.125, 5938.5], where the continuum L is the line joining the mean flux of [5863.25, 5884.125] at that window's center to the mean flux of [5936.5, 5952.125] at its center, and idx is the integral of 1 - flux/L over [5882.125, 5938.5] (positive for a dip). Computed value 4.72 Ang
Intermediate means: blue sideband 7.11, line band 6.34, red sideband 6.75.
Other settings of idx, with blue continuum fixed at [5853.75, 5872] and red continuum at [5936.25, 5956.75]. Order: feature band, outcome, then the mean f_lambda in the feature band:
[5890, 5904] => 2.5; 5.76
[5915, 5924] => 0.6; 6.48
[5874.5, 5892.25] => 1.5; 6.43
